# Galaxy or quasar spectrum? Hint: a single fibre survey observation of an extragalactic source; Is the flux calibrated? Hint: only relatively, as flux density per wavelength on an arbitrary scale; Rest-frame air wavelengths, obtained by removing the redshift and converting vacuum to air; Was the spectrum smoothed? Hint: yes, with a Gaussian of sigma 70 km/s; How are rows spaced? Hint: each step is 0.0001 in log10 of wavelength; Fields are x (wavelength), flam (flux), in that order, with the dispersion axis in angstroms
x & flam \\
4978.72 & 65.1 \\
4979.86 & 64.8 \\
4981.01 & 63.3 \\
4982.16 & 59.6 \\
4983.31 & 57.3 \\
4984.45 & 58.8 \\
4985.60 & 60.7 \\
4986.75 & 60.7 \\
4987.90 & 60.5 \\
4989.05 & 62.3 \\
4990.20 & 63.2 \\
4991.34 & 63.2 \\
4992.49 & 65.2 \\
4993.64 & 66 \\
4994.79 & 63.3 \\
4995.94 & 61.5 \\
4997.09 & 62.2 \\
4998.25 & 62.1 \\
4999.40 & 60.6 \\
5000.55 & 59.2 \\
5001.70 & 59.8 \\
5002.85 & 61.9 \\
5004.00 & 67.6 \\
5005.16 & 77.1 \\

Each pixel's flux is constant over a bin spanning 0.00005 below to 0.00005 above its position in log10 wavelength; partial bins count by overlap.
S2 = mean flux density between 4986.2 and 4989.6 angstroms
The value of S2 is 61.1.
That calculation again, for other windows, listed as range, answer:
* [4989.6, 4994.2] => 64.5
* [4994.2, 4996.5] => 62.4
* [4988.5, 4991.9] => 63.1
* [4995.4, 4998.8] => 61.8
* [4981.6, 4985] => 58.6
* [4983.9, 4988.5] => 60.1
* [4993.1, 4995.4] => 64.6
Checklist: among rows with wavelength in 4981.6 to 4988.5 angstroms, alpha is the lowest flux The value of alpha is 57.3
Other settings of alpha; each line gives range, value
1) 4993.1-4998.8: 61.5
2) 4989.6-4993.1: 63.2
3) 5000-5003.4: 59.2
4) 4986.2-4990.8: 60.5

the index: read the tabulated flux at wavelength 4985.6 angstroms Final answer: 60.7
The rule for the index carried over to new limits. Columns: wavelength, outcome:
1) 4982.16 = 59.6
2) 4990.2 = 63.2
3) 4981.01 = 63.3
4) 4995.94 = 61.5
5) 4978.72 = 65.1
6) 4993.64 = 66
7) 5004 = 67.6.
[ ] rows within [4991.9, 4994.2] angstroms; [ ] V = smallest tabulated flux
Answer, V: 65.2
